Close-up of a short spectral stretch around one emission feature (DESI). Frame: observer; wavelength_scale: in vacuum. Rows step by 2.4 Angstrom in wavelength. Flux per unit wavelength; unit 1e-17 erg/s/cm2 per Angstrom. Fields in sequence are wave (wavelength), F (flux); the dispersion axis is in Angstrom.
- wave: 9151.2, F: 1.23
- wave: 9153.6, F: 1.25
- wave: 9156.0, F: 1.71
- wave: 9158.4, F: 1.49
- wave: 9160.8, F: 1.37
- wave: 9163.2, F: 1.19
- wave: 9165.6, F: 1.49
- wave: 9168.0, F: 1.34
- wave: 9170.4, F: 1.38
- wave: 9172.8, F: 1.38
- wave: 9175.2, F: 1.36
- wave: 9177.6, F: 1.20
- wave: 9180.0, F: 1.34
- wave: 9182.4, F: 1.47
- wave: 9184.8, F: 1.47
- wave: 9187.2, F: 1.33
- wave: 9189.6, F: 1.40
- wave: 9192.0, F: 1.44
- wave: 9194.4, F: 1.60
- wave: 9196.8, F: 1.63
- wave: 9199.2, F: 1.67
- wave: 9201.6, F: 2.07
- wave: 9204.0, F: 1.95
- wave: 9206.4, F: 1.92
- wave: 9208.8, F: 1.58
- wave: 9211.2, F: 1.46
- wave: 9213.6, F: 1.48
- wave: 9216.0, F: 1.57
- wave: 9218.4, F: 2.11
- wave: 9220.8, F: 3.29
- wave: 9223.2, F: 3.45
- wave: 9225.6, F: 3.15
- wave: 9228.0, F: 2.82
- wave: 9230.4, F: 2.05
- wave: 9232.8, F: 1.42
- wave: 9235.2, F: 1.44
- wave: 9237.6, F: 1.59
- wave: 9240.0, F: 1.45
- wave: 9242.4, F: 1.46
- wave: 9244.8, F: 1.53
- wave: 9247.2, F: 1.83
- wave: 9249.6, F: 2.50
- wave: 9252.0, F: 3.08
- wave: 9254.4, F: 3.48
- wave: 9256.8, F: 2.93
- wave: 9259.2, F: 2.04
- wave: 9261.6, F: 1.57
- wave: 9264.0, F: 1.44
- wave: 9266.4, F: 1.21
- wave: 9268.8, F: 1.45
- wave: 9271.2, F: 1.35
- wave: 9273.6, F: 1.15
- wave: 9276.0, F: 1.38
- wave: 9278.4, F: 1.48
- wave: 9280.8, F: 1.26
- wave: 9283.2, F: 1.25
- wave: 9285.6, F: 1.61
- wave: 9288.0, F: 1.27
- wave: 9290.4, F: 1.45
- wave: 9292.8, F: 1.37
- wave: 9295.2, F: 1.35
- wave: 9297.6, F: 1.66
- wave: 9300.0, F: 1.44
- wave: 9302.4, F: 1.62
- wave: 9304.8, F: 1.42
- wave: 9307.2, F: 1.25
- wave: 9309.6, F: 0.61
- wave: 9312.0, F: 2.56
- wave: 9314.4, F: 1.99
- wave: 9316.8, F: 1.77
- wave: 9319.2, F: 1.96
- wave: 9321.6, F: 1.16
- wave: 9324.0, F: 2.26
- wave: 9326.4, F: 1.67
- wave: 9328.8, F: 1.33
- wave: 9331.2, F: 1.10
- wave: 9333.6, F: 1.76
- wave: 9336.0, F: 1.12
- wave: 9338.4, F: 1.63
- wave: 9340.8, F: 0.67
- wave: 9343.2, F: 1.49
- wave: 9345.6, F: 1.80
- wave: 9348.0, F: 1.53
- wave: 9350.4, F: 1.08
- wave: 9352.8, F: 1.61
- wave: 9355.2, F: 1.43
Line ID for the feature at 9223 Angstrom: H-alpha 6563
